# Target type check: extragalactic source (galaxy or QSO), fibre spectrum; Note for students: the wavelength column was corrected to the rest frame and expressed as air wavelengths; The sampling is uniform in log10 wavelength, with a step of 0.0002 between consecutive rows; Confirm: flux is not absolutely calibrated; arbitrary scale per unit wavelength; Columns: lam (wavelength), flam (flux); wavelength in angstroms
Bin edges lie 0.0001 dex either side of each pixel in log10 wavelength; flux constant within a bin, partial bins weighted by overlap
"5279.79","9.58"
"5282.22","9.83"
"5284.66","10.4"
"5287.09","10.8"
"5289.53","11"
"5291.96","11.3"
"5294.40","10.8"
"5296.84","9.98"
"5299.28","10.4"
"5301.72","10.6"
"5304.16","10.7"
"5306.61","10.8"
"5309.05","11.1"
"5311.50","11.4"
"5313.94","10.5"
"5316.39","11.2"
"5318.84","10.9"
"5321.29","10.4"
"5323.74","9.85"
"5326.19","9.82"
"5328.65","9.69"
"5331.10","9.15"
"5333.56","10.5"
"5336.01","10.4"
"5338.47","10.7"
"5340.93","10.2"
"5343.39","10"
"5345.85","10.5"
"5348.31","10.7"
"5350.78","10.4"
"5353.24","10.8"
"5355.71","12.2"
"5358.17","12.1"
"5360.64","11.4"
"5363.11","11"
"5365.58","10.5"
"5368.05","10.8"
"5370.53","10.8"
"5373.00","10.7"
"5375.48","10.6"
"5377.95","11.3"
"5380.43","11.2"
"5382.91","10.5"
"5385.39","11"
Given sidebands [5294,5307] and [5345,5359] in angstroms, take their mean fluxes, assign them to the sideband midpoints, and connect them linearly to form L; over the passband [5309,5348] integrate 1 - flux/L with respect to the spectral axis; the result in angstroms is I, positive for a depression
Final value 1.6 angstroms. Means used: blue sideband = 10.5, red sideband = 11.1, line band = 10.4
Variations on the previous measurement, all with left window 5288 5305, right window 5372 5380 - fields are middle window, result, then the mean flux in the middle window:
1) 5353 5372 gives -0.6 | 11.2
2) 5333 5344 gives 0.4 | 10.4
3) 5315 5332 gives 0.9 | 10.2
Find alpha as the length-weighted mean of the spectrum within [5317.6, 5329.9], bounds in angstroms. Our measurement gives 10.1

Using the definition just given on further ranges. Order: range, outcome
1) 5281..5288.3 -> 10.3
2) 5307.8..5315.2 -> 11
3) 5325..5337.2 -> 9.91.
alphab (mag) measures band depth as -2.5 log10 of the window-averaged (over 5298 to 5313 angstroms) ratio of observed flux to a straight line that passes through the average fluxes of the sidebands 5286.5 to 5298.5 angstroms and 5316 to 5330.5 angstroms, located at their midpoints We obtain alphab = -0.03 mag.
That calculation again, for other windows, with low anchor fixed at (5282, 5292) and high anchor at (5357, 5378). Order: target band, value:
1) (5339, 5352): 0.05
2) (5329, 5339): 0.08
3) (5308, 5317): -0.03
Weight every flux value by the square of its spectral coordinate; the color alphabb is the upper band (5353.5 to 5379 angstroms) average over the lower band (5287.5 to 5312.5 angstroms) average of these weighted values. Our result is 1.1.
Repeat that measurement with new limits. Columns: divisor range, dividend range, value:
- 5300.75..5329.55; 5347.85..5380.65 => 1.06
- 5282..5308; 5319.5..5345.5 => 0.96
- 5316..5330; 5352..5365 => 1.13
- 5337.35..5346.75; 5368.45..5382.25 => 1.07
